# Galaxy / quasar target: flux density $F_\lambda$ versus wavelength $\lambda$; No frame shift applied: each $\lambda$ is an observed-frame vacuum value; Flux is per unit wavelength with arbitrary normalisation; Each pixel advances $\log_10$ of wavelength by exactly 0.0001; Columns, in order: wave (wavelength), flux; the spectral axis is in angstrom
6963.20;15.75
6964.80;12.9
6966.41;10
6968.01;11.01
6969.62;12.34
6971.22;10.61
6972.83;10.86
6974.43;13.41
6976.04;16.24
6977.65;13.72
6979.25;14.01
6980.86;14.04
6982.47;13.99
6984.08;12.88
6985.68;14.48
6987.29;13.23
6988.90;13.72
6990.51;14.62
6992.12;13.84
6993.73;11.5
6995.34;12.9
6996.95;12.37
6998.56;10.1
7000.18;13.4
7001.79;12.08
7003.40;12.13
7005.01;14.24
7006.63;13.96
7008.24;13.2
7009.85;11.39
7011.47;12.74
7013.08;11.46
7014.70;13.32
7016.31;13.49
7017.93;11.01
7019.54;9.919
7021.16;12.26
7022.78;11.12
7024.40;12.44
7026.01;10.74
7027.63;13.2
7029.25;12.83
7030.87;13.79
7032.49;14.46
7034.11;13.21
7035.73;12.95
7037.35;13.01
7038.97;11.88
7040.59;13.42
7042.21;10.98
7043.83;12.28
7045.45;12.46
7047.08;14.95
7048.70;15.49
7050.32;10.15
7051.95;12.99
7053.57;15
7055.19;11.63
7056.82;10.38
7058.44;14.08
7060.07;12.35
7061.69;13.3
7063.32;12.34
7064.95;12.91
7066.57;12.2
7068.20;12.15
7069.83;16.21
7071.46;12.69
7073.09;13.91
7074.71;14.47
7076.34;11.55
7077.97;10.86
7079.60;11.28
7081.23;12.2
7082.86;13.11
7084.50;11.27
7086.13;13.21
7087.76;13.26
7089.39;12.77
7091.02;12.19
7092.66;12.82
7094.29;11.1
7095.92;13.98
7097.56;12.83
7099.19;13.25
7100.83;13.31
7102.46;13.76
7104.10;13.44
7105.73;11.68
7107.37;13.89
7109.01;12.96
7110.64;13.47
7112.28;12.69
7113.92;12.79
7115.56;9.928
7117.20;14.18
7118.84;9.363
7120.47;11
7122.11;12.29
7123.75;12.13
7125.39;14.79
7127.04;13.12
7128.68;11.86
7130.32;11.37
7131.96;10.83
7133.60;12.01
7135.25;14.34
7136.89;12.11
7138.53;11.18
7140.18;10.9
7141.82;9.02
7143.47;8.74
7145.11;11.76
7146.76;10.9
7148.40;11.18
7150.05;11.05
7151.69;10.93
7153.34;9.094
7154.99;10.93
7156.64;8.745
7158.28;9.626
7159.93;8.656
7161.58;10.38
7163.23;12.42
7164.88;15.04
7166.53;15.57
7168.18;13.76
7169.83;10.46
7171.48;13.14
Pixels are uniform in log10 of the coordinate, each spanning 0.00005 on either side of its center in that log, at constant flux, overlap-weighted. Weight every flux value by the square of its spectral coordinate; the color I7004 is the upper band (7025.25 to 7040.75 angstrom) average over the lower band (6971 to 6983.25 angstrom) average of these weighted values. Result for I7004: 1.0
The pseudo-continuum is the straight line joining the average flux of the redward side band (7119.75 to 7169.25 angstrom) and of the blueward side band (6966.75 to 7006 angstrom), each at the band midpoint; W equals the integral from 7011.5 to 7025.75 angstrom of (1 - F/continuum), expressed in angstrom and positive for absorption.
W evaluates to 0.9 angstrom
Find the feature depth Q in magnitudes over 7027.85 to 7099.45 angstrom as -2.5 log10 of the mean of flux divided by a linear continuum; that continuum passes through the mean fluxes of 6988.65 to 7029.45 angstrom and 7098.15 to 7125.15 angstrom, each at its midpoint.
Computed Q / -0.03 mag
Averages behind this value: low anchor 12.4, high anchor 12.6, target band 12.8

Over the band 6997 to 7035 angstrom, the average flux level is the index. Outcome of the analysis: 12.5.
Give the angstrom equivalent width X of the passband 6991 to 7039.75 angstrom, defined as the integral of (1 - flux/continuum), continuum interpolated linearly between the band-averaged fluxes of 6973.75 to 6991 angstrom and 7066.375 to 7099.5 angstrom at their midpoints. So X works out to 3.9 angstrom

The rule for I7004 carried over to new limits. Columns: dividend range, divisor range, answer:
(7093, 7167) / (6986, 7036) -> 0.97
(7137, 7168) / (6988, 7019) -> 0.90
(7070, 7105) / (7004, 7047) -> 1.04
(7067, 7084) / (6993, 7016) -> 1.04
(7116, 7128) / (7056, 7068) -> 1.00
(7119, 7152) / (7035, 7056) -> 0.92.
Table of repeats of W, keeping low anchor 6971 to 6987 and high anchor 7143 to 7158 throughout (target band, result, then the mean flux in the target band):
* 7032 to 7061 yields -1.3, 12.9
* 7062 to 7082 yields -1.6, 12.7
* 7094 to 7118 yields -3.7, 12.9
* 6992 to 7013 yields 0.9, 12.5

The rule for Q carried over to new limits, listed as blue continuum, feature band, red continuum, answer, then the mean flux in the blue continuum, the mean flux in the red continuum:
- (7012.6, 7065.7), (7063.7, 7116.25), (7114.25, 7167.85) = -0.064 mag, 12.6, 11.5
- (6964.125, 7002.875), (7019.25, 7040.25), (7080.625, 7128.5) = 0.020 mag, 12.8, 12.6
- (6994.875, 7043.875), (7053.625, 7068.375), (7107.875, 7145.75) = -0.025 mag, 12.5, 11.9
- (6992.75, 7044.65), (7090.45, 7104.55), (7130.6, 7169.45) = -0.108 mag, 12.4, 11.3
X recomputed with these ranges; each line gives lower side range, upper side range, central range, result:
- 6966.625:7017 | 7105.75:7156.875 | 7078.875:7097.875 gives -0.8 angstrom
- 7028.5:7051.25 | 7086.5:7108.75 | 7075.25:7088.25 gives 0.8 angstrom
